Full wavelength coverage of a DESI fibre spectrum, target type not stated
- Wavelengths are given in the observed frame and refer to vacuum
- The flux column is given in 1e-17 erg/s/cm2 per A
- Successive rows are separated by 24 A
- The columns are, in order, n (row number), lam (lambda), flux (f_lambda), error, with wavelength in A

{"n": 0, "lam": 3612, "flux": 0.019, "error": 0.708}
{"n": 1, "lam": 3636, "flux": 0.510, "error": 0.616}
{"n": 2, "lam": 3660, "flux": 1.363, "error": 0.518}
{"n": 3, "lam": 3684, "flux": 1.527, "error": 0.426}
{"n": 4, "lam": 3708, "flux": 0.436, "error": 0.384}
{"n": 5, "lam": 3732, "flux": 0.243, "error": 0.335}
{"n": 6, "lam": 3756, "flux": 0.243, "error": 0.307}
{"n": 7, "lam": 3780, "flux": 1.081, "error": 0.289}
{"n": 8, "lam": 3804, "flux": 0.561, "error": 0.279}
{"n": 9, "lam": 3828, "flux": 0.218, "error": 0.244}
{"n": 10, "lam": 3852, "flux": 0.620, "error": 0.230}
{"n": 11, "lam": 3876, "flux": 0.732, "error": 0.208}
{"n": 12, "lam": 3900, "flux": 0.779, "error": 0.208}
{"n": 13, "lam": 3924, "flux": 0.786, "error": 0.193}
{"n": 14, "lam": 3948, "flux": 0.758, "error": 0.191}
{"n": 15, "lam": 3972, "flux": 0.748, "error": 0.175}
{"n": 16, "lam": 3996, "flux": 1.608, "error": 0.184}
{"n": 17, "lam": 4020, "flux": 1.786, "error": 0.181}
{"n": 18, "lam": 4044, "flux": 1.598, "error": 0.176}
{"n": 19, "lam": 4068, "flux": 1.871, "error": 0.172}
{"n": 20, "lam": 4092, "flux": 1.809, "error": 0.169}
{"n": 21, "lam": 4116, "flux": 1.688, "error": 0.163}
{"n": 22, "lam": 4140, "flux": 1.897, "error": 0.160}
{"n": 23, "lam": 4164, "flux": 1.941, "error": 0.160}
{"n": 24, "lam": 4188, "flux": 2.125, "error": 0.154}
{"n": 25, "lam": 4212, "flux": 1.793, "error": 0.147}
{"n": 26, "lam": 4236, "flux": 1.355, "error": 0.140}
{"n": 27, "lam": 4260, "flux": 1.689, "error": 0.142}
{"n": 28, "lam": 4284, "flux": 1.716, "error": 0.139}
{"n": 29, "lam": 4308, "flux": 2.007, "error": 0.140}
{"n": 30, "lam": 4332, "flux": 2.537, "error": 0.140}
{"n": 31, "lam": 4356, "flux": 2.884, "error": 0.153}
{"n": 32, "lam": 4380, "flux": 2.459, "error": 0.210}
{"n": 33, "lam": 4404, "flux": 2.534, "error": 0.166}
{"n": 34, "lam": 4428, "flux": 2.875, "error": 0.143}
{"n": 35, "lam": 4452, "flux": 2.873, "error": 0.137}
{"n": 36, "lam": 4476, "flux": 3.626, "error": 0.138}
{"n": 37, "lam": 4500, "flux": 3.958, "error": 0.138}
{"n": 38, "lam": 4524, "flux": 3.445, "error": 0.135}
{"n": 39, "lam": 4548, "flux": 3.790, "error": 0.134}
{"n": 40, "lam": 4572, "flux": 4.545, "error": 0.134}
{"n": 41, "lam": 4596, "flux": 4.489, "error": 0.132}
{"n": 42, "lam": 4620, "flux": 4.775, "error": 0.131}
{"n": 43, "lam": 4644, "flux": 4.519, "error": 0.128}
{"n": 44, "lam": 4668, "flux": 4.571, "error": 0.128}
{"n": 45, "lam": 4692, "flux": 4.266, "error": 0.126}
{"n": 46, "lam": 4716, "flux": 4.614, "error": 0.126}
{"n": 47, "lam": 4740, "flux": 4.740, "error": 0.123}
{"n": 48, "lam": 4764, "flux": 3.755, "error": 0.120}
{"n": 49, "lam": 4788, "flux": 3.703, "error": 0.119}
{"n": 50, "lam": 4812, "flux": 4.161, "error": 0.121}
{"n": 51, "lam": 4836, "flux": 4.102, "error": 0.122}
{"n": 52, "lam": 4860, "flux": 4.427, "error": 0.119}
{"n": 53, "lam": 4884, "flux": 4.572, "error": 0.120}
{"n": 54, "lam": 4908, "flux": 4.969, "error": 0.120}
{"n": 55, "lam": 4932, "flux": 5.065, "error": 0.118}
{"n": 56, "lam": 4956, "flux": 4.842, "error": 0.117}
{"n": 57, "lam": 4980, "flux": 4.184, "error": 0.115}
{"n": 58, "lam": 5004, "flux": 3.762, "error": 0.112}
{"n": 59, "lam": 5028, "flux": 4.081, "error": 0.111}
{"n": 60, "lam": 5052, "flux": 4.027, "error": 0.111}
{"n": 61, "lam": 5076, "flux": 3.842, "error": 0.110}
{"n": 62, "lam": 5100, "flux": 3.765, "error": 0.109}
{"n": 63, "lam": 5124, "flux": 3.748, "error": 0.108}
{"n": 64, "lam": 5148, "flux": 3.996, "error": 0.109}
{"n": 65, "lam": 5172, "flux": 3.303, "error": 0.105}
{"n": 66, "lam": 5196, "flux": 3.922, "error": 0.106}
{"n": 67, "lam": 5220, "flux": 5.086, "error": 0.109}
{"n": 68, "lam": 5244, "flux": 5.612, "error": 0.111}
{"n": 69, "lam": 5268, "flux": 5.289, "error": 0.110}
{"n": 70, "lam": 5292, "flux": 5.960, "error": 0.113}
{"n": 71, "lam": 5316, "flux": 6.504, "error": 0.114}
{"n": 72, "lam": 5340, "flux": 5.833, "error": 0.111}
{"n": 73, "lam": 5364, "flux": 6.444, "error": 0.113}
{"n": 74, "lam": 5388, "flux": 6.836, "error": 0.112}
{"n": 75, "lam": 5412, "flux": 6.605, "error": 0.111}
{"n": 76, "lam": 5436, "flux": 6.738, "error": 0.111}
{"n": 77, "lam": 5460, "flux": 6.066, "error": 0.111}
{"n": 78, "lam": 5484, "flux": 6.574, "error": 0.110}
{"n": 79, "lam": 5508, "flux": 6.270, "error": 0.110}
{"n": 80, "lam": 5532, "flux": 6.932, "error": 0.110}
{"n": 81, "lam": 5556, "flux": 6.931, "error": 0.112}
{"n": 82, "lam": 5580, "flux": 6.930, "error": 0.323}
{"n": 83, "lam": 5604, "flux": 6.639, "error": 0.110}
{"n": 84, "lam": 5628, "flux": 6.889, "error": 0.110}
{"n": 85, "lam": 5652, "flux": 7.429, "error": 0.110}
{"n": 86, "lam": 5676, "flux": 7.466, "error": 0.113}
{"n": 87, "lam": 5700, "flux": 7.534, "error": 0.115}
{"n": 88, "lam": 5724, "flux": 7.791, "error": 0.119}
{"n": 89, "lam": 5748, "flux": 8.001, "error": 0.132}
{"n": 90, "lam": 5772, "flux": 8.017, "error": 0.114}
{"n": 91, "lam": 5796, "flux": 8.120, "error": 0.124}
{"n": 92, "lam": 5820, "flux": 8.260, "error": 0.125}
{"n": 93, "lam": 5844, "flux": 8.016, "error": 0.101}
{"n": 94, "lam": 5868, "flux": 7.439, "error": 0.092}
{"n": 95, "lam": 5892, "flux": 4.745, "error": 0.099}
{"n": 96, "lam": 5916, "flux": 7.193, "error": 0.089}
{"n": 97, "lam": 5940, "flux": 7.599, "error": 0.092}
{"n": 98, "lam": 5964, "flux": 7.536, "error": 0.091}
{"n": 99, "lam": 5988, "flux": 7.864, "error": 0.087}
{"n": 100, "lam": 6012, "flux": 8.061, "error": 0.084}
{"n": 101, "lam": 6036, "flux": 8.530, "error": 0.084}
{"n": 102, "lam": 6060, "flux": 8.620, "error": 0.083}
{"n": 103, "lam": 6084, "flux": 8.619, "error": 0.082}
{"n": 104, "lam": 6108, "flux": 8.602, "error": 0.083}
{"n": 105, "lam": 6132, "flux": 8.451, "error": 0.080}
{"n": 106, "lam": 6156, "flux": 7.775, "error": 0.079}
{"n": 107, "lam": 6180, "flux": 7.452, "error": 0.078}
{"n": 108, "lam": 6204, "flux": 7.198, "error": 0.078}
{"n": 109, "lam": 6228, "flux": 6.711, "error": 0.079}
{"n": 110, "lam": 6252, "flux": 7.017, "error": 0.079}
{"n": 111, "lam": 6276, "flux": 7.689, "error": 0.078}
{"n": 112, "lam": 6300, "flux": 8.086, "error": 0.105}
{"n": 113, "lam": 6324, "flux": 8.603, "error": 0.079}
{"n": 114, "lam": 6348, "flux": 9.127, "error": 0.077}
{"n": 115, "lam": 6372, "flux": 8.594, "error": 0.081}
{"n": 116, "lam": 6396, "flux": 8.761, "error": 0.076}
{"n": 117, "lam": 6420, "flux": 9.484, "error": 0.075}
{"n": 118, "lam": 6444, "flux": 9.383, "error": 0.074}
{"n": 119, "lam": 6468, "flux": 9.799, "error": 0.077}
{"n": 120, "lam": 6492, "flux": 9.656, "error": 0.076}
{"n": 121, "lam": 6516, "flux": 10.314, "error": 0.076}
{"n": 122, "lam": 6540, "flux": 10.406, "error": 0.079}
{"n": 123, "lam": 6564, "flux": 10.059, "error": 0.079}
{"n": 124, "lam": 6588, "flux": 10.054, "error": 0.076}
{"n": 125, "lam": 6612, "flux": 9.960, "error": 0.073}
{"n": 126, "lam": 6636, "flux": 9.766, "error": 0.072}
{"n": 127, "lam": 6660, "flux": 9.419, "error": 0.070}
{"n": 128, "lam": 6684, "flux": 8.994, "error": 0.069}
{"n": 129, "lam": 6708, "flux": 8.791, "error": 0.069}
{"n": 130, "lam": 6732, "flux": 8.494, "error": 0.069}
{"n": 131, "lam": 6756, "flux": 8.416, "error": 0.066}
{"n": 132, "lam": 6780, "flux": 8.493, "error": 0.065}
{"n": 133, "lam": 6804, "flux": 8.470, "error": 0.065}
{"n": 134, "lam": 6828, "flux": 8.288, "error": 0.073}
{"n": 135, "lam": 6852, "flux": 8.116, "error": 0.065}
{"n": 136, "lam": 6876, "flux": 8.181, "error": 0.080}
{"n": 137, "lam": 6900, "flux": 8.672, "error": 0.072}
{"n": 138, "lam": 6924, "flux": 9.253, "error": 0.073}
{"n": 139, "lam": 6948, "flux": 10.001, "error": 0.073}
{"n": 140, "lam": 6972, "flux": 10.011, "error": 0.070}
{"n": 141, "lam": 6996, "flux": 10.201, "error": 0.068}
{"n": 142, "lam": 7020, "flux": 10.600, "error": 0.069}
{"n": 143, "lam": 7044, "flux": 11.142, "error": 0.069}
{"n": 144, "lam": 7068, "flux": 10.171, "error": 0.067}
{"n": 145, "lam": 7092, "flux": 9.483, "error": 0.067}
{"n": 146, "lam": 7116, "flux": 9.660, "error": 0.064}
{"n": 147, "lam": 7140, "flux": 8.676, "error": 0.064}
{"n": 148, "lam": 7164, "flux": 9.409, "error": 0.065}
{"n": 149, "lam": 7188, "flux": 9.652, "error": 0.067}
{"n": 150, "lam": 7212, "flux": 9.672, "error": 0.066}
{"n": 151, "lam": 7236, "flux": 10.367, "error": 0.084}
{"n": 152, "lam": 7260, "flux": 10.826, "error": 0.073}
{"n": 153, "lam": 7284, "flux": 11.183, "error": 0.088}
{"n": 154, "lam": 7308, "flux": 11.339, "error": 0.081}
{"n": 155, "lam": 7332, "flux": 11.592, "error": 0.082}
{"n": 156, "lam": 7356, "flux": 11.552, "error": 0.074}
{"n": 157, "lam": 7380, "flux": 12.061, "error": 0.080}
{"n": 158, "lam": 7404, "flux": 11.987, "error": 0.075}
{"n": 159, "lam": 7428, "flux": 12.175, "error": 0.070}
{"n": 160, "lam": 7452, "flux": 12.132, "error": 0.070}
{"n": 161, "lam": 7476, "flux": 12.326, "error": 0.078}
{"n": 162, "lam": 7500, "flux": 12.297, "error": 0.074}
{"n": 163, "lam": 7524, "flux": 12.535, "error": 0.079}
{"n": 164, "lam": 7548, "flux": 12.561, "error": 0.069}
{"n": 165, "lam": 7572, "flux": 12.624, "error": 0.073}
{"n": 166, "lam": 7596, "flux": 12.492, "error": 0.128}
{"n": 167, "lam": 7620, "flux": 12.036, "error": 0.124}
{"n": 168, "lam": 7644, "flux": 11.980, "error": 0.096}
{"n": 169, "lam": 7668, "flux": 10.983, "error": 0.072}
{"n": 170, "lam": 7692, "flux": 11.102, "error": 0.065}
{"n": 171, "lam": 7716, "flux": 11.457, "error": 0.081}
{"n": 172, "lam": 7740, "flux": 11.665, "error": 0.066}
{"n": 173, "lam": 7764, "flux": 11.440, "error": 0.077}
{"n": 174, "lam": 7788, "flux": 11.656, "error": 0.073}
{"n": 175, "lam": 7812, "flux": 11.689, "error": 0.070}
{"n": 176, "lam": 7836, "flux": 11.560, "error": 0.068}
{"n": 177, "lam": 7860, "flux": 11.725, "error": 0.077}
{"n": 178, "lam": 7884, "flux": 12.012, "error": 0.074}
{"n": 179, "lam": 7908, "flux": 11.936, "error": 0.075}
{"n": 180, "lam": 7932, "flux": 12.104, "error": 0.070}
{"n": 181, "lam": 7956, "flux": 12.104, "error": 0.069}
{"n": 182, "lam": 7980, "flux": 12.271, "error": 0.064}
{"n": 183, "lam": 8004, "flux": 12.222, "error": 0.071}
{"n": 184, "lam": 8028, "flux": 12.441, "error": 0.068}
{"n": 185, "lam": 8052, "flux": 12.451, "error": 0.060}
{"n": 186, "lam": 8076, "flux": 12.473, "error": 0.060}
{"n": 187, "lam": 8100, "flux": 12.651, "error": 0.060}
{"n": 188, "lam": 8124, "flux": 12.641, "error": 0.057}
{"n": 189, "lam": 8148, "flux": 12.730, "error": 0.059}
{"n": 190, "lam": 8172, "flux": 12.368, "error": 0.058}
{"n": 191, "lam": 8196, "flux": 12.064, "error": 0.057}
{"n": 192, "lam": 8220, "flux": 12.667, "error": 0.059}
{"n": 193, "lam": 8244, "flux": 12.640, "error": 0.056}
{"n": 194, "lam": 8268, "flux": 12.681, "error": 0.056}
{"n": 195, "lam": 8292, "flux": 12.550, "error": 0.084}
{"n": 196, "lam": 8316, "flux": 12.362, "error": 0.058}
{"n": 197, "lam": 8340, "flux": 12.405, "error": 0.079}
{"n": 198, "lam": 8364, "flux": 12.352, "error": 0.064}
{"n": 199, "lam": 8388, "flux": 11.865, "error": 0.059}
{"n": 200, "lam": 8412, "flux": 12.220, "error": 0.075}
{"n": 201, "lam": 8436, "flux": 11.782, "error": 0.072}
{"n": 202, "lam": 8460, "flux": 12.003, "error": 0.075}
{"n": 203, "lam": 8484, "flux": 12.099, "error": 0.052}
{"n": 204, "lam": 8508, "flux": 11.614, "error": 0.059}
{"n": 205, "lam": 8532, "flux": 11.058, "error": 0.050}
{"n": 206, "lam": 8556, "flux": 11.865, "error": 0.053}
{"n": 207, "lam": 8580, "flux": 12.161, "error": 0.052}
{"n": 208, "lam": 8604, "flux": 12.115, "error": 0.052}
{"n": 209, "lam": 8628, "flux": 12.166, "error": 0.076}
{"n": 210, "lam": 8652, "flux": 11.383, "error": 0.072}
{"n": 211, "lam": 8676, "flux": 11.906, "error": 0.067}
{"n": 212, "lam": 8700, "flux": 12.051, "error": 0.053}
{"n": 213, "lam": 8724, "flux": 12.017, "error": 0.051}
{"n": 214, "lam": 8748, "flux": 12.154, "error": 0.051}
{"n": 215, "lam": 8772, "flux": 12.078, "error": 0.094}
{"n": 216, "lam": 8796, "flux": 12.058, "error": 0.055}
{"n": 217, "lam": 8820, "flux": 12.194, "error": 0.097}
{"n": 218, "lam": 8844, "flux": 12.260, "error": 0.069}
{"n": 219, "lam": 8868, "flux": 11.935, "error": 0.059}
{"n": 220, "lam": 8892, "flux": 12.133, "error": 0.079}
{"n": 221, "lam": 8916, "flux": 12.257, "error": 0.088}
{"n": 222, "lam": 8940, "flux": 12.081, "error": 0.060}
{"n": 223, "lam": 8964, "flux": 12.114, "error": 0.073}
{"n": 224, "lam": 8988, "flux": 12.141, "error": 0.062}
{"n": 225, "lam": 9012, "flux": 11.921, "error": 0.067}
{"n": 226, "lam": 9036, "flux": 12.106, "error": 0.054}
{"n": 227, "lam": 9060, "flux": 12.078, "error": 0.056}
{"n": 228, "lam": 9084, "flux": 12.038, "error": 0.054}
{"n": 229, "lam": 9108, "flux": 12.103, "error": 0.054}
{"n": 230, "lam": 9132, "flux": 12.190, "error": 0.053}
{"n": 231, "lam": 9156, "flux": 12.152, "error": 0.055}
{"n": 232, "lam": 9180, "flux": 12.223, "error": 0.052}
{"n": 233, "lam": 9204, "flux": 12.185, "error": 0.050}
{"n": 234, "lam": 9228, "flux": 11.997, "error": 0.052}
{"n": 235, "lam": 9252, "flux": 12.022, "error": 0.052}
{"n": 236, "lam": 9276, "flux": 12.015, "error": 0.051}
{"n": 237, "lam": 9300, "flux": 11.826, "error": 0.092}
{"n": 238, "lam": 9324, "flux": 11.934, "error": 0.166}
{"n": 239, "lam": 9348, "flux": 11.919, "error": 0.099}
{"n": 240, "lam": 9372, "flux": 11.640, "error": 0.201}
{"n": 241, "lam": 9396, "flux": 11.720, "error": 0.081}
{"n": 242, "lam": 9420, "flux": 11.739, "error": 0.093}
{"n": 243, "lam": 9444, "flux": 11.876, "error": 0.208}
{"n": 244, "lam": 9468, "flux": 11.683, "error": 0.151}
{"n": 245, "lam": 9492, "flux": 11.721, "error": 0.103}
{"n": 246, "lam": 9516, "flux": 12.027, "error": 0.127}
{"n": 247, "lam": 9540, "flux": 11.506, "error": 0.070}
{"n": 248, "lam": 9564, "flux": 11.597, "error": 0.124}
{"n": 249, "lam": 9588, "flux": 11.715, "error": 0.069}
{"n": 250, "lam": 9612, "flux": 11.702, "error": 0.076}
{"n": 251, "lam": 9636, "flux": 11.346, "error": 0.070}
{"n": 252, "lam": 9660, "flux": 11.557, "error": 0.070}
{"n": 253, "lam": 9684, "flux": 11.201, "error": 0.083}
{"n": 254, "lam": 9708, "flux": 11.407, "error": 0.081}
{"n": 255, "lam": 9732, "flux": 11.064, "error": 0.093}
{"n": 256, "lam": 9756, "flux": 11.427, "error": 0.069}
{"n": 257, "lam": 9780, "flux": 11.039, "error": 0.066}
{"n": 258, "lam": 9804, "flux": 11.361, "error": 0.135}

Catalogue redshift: 0.000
